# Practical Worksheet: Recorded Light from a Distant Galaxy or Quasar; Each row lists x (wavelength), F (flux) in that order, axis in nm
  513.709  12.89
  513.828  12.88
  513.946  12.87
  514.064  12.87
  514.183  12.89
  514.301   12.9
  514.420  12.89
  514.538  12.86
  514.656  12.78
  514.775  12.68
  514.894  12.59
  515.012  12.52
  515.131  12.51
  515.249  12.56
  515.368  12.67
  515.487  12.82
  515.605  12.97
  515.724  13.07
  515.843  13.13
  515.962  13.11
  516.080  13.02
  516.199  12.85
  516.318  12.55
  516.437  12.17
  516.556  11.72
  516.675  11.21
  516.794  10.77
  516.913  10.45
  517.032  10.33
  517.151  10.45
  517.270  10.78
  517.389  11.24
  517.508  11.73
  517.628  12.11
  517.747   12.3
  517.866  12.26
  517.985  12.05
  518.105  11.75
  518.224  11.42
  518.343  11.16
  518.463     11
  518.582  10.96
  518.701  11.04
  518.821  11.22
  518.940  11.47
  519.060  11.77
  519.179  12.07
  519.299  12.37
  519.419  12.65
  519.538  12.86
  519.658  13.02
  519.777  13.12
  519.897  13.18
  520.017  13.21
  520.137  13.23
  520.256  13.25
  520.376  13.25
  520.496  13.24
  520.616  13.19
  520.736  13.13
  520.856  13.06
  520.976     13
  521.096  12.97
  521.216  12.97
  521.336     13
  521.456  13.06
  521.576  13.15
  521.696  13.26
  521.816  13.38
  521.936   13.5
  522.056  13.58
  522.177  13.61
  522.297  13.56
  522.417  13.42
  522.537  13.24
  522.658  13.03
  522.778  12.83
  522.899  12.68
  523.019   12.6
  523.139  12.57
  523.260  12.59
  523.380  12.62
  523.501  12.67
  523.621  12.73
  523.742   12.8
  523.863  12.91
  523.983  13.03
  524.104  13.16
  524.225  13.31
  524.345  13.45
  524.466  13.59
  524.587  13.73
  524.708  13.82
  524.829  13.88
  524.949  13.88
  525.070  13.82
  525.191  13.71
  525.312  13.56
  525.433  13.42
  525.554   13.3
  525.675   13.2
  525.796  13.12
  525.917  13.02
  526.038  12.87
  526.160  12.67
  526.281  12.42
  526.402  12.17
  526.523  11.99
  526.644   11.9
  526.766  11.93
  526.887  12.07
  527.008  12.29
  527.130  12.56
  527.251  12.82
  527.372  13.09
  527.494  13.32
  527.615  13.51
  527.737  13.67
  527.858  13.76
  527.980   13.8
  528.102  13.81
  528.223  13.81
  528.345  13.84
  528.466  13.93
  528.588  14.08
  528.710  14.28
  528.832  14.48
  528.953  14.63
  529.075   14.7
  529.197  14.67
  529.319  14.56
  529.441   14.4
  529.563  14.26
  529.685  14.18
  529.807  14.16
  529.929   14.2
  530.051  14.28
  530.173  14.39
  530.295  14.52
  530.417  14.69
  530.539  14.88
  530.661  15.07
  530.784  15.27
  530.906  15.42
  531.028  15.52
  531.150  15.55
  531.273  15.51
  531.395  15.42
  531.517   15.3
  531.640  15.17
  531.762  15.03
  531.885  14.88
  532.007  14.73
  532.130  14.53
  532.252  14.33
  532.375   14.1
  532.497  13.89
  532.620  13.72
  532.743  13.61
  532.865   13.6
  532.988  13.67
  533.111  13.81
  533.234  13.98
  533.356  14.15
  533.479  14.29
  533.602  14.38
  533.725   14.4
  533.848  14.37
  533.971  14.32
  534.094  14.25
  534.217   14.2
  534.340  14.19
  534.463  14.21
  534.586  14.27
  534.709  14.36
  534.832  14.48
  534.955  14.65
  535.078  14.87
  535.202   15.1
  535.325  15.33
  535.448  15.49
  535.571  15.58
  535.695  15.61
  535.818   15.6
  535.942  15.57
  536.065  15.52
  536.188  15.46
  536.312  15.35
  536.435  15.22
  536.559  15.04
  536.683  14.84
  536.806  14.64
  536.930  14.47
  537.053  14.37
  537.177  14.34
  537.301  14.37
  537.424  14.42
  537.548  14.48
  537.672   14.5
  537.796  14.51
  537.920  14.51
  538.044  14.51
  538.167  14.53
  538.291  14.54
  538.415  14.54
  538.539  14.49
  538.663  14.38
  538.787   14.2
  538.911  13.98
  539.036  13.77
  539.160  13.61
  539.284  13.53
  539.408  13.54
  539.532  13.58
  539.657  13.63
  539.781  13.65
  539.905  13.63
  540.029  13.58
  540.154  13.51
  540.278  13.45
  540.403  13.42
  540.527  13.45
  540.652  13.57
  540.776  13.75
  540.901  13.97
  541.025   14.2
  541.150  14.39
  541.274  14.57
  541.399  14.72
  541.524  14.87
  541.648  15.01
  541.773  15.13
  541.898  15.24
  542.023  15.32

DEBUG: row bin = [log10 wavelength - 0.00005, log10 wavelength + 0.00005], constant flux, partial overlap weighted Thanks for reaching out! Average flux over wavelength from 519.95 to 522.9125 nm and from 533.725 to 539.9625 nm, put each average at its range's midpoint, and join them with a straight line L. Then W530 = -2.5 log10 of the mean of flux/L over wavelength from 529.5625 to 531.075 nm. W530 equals -0.05 mag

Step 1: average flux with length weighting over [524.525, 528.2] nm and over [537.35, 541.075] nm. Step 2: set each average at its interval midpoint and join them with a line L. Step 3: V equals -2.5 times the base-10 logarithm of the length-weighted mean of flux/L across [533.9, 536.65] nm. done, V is -0.092 mag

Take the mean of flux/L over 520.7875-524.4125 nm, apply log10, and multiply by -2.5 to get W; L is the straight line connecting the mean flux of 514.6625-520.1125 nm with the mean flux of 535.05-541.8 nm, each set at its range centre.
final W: -0.03 mag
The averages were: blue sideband 12.1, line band 13.1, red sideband 14.4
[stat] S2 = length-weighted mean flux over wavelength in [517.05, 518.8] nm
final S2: 11.4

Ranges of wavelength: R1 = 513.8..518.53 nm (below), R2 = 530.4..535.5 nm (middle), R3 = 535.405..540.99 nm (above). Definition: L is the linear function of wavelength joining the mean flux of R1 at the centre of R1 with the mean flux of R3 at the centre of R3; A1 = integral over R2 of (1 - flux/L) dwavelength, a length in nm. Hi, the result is -0.28 nm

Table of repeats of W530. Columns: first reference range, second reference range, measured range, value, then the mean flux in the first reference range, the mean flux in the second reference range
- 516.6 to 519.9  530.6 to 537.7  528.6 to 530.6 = -0.05 mag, 11.6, 14.7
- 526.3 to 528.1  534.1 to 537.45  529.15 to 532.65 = -0.08 mag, 12.8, 14.9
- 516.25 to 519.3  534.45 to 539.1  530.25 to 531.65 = -0.11 mag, 11.5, 14.7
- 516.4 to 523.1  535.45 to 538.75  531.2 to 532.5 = -0.06 mag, 12.4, 14.8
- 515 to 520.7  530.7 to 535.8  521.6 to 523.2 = -0.02 mag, 12.2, 14.6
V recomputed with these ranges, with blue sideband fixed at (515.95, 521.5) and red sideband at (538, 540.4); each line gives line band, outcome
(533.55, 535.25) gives -0.07 mag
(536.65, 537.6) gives -0.06 mag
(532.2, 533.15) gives -0.04 mag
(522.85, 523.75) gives -0.01 mag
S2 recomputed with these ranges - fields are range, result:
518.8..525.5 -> 13.1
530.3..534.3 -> 14.6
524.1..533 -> 13.9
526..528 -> 12.7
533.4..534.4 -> 14.3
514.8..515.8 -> 12.7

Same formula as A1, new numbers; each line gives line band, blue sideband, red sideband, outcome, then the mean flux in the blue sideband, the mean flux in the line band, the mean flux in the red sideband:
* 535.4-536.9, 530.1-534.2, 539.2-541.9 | -0.11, 14.6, 15.3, 14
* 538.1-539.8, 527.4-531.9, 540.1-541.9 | 0.03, 14.5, 14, 14.2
